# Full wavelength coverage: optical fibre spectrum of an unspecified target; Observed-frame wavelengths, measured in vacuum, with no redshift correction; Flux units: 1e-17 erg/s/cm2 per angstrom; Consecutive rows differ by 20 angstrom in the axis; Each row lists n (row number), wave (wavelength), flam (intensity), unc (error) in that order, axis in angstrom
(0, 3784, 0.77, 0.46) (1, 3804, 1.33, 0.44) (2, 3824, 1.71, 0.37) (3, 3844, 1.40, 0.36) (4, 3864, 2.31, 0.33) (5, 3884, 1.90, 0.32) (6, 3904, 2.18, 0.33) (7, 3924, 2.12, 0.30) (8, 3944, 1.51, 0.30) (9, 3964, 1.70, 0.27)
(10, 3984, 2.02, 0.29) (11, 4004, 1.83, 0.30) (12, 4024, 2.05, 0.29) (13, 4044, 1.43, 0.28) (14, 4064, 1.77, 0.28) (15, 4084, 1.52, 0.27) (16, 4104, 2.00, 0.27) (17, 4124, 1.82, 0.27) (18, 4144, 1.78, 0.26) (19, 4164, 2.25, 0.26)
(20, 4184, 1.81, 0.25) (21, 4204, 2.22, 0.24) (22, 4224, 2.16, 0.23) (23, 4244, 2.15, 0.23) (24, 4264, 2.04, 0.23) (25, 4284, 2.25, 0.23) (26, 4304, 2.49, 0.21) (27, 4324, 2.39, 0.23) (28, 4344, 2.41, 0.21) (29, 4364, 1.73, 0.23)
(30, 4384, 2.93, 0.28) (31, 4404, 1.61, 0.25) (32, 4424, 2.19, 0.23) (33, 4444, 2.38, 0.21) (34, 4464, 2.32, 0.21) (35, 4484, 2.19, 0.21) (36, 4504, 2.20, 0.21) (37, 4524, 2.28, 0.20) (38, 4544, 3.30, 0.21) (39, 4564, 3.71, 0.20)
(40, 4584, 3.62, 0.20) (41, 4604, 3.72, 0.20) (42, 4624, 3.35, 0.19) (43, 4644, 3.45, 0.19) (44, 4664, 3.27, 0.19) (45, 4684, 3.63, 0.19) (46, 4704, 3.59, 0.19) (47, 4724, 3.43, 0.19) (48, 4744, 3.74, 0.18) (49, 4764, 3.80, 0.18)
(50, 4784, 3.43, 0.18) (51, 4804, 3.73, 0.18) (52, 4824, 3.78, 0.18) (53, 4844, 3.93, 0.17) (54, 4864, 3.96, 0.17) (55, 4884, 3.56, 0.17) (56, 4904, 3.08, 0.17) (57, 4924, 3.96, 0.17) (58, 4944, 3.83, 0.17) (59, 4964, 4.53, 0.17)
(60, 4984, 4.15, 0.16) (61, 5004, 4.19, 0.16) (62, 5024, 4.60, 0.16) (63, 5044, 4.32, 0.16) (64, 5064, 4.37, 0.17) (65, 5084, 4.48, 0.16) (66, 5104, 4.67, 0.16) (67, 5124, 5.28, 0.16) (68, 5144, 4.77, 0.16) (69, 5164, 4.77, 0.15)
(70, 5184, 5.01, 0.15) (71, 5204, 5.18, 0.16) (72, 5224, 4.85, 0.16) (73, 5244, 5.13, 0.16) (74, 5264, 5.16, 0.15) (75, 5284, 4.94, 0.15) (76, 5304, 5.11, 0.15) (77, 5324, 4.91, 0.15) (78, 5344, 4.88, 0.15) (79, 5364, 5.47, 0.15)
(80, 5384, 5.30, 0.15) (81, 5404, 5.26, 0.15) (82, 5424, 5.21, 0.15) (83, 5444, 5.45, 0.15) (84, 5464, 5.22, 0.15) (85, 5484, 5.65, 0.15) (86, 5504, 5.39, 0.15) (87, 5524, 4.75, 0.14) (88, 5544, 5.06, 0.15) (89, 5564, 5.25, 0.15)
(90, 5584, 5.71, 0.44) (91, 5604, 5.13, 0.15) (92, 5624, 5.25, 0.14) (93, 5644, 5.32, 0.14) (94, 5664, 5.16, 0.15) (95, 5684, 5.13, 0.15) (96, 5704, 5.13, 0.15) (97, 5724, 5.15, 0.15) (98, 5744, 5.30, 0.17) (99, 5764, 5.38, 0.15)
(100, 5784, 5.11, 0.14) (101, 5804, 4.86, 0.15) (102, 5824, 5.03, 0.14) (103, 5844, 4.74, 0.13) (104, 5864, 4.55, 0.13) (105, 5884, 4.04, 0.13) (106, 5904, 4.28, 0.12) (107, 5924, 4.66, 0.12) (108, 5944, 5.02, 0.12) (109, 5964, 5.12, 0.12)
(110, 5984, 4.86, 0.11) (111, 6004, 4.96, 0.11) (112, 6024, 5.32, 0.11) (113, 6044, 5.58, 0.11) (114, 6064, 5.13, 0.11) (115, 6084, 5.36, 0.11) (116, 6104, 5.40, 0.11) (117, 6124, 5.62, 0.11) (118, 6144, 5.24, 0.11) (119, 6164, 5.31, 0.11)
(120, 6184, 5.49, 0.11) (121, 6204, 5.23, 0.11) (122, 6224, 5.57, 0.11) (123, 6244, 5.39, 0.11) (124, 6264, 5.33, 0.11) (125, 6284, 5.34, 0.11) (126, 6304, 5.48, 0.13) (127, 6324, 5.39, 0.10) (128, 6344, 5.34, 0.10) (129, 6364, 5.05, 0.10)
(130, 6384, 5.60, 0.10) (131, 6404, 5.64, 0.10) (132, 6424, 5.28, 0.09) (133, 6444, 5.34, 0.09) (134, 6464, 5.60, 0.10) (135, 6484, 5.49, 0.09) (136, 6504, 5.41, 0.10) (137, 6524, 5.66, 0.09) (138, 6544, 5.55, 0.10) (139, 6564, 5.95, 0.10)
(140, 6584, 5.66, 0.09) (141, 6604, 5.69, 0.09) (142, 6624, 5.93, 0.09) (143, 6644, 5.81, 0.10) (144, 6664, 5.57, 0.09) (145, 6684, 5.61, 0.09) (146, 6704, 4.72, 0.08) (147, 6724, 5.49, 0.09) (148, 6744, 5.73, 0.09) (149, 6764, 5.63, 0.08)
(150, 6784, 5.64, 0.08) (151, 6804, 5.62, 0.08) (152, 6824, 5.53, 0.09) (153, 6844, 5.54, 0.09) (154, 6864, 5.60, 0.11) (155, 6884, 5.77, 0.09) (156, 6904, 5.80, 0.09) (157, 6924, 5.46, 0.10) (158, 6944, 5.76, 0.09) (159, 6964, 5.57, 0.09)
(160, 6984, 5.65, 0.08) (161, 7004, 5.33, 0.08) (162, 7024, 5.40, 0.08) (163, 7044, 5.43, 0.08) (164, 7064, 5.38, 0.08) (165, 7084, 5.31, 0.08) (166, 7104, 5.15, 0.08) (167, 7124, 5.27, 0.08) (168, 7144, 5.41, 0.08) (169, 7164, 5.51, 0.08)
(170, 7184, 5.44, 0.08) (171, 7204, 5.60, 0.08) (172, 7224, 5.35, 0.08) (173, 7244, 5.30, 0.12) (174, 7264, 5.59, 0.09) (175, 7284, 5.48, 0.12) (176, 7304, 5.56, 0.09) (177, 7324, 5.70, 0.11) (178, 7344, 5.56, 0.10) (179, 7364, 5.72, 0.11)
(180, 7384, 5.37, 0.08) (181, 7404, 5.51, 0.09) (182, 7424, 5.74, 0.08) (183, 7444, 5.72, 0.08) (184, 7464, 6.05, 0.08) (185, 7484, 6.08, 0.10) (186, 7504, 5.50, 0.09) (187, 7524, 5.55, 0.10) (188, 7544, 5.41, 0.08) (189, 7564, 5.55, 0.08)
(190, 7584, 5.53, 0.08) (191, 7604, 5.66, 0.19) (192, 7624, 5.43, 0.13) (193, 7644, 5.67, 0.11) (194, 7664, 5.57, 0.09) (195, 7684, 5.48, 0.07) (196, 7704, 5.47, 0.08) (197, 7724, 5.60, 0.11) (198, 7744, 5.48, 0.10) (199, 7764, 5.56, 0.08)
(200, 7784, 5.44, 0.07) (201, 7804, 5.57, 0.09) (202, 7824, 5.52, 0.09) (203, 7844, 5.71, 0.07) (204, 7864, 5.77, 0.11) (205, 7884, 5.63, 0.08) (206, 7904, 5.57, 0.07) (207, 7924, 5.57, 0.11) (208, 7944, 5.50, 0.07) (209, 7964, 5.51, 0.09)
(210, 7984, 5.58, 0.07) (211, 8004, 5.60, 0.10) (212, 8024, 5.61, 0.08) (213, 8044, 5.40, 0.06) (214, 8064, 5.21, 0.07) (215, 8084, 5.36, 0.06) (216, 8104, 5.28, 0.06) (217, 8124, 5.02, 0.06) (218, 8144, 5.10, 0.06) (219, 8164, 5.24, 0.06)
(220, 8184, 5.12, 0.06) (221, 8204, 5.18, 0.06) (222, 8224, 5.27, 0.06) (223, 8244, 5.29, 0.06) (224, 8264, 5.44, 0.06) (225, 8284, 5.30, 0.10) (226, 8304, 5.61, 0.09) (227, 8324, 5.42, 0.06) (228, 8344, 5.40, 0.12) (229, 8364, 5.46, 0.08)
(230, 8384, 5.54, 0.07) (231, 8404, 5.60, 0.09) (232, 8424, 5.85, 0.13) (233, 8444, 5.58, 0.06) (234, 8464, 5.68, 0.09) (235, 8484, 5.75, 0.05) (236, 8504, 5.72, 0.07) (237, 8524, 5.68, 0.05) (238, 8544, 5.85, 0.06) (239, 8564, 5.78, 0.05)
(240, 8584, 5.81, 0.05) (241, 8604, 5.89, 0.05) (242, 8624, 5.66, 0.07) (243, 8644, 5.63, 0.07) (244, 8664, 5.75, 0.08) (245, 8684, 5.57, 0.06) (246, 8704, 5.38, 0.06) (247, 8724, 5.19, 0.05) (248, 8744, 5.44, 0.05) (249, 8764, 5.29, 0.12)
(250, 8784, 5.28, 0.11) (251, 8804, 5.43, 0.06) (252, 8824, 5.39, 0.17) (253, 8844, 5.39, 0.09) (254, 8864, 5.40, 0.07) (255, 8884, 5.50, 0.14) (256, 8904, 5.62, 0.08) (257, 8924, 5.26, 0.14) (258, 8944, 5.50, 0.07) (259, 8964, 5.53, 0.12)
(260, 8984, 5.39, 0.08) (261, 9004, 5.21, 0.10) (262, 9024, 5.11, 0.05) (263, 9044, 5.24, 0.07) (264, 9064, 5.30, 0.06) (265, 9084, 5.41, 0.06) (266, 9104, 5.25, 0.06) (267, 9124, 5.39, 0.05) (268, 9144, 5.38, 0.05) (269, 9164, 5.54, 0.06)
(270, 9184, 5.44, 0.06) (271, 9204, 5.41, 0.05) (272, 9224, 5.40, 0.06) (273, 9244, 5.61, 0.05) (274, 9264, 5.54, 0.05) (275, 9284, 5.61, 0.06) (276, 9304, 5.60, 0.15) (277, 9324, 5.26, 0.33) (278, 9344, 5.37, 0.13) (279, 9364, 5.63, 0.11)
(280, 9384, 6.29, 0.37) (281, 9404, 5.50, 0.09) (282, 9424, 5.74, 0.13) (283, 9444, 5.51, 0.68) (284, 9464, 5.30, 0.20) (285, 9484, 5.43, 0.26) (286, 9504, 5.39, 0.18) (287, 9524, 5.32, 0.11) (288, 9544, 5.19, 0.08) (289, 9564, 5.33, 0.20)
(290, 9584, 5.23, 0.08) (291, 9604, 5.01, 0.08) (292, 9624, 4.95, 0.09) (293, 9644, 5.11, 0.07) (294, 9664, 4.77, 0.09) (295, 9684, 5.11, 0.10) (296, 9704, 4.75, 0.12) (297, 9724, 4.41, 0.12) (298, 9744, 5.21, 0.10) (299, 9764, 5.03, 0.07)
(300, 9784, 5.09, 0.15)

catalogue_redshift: 0.14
